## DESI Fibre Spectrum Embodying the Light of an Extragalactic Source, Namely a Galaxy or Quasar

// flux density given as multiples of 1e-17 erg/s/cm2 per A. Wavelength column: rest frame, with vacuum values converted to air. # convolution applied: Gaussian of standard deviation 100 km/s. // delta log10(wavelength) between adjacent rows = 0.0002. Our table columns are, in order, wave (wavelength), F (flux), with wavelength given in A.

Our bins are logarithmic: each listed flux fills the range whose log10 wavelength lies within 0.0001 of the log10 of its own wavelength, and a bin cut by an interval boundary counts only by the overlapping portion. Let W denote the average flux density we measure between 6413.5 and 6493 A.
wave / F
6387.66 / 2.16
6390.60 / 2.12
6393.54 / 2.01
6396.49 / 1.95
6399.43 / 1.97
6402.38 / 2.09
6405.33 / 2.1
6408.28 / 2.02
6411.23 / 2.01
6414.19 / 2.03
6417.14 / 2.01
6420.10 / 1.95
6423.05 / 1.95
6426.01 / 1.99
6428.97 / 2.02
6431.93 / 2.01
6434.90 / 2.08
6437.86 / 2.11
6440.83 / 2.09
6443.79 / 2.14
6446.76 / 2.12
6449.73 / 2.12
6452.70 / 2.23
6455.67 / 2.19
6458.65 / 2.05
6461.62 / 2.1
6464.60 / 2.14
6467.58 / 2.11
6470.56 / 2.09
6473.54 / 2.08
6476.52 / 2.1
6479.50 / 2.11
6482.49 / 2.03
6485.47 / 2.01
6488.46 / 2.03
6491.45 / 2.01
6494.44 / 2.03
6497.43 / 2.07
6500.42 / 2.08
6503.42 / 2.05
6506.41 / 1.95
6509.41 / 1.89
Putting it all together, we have 2.07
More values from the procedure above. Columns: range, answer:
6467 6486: 2.08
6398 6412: 2.04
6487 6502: 2.04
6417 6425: 1.96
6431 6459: 2.12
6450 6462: 2.14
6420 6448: 2.05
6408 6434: 2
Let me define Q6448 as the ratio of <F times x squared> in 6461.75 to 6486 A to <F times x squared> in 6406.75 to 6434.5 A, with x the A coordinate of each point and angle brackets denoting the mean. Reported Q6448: 1.06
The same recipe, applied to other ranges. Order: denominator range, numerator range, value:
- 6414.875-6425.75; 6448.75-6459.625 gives 1.10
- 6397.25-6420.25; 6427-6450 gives 1.04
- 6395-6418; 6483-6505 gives 1.04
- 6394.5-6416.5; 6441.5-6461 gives 1.07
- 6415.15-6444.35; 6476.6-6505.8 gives 1.03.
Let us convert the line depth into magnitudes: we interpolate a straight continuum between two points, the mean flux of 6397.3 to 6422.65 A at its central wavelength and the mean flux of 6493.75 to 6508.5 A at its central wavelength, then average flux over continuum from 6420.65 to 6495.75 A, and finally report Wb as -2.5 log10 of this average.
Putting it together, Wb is -0.027 mag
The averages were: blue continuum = 2.02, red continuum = 2.03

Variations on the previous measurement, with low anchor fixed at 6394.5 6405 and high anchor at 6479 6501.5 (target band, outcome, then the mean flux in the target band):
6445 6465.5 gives -0.05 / 2.14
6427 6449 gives -0.03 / 2.08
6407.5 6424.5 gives 0.01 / 1.99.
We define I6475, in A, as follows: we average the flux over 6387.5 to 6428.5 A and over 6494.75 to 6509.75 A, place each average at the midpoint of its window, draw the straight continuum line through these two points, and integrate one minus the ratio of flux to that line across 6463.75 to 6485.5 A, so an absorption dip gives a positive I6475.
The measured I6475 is -0.7 A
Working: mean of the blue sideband 2.02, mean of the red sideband 2.02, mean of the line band 2.09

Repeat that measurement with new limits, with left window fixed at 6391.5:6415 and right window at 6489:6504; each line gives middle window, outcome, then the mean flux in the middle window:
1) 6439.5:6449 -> -0.4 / 2.12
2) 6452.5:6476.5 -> -0.9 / 2.12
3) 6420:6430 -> 0.2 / 1.98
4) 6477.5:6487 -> 0.0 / 2.05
